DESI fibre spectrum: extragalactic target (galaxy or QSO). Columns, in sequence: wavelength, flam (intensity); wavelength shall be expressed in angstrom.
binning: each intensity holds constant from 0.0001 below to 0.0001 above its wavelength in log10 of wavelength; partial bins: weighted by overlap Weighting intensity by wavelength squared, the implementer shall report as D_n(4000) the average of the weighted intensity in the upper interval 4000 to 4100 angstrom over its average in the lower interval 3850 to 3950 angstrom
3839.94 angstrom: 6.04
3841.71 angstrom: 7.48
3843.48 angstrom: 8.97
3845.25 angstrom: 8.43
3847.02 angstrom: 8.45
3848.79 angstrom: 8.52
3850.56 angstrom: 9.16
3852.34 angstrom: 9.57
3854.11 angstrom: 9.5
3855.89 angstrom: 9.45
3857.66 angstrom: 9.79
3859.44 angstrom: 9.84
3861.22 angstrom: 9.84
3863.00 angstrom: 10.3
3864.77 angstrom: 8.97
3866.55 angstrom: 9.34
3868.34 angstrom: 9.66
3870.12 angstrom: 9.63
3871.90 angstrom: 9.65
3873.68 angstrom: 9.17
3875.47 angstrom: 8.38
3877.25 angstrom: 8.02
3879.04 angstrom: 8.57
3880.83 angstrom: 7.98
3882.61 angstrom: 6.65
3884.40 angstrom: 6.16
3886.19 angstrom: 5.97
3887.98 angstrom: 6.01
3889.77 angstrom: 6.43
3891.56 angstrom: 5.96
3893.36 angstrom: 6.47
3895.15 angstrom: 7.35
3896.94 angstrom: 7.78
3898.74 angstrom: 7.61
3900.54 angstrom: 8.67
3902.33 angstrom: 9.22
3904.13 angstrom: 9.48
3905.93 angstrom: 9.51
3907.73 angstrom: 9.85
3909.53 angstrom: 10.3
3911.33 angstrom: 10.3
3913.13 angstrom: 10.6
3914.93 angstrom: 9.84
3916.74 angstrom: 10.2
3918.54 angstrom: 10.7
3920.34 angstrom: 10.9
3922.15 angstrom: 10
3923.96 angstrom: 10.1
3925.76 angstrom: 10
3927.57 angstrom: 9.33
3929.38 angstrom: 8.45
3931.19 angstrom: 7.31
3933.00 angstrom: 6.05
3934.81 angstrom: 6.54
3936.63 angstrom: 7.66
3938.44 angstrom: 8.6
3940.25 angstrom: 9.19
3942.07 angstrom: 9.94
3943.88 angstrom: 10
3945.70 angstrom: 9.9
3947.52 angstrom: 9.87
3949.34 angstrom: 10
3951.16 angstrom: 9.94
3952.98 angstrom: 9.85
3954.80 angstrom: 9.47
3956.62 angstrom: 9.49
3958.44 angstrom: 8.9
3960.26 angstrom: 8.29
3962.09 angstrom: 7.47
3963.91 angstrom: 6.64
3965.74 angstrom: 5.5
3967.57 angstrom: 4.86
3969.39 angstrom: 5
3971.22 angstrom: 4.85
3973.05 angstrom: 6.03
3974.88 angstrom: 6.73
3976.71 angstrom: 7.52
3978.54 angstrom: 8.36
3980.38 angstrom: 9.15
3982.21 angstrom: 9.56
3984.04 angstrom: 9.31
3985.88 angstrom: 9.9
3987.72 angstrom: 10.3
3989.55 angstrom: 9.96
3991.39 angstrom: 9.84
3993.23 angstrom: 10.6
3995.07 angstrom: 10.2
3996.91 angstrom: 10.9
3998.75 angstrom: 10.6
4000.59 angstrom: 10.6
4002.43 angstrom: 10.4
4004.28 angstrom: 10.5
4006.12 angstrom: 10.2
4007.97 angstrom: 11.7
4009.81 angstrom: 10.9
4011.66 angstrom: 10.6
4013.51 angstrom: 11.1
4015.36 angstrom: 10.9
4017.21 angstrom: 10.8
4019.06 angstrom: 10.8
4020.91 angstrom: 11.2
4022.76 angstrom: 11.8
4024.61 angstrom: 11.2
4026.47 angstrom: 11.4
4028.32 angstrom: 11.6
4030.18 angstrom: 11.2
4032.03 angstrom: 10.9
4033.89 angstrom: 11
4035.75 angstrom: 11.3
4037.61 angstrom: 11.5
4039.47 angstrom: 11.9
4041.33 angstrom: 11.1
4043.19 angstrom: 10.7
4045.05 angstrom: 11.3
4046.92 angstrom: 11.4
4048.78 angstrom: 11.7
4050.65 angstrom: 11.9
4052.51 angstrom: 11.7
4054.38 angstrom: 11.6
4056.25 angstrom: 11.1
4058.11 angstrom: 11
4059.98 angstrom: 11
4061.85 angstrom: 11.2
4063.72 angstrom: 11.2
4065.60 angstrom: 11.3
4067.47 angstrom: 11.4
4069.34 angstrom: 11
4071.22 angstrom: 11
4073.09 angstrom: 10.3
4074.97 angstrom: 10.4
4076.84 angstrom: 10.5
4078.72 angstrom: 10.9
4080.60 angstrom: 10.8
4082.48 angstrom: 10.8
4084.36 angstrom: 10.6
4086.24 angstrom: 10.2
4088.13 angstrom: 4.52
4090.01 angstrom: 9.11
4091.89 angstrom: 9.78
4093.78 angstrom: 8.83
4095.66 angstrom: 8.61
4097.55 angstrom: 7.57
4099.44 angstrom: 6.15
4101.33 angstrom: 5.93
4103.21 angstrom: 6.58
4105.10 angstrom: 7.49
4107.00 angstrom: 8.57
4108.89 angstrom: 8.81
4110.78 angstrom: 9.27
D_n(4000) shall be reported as 1.30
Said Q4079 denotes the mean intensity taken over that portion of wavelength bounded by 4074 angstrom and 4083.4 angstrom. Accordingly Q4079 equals 10.7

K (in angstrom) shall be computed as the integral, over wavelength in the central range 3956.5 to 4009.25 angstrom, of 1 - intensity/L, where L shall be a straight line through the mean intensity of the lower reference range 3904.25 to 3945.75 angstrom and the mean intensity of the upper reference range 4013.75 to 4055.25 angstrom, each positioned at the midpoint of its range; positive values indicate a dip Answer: 8.5 angstrom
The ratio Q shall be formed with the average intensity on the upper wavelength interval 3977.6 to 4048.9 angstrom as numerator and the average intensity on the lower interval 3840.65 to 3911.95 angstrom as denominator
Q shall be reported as 1.25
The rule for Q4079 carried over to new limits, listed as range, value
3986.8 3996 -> 10.2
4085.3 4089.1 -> 7.37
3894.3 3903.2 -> 8.13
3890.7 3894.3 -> 6.23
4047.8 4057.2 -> 11.6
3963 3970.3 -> 5.5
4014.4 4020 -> 10.8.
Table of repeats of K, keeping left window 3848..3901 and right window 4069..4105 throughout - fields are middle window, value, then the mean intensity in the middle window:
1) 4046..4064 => -4.9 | 11.4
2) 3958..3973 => 4.0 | 6.34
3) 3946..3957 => -1.5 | 9.79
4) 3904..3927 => -4.5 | 10.1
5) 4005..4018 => -3.1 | 10.9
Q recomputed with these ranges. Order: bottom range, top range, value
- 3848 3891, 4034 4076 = 1.31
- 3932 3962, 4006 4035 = 1.24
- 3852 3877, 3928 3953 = 0.93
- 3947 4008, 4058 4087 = 1.23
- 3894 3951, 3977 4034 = 1.14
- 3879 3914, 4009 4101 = 1.32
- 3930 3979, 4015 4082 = 1.41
